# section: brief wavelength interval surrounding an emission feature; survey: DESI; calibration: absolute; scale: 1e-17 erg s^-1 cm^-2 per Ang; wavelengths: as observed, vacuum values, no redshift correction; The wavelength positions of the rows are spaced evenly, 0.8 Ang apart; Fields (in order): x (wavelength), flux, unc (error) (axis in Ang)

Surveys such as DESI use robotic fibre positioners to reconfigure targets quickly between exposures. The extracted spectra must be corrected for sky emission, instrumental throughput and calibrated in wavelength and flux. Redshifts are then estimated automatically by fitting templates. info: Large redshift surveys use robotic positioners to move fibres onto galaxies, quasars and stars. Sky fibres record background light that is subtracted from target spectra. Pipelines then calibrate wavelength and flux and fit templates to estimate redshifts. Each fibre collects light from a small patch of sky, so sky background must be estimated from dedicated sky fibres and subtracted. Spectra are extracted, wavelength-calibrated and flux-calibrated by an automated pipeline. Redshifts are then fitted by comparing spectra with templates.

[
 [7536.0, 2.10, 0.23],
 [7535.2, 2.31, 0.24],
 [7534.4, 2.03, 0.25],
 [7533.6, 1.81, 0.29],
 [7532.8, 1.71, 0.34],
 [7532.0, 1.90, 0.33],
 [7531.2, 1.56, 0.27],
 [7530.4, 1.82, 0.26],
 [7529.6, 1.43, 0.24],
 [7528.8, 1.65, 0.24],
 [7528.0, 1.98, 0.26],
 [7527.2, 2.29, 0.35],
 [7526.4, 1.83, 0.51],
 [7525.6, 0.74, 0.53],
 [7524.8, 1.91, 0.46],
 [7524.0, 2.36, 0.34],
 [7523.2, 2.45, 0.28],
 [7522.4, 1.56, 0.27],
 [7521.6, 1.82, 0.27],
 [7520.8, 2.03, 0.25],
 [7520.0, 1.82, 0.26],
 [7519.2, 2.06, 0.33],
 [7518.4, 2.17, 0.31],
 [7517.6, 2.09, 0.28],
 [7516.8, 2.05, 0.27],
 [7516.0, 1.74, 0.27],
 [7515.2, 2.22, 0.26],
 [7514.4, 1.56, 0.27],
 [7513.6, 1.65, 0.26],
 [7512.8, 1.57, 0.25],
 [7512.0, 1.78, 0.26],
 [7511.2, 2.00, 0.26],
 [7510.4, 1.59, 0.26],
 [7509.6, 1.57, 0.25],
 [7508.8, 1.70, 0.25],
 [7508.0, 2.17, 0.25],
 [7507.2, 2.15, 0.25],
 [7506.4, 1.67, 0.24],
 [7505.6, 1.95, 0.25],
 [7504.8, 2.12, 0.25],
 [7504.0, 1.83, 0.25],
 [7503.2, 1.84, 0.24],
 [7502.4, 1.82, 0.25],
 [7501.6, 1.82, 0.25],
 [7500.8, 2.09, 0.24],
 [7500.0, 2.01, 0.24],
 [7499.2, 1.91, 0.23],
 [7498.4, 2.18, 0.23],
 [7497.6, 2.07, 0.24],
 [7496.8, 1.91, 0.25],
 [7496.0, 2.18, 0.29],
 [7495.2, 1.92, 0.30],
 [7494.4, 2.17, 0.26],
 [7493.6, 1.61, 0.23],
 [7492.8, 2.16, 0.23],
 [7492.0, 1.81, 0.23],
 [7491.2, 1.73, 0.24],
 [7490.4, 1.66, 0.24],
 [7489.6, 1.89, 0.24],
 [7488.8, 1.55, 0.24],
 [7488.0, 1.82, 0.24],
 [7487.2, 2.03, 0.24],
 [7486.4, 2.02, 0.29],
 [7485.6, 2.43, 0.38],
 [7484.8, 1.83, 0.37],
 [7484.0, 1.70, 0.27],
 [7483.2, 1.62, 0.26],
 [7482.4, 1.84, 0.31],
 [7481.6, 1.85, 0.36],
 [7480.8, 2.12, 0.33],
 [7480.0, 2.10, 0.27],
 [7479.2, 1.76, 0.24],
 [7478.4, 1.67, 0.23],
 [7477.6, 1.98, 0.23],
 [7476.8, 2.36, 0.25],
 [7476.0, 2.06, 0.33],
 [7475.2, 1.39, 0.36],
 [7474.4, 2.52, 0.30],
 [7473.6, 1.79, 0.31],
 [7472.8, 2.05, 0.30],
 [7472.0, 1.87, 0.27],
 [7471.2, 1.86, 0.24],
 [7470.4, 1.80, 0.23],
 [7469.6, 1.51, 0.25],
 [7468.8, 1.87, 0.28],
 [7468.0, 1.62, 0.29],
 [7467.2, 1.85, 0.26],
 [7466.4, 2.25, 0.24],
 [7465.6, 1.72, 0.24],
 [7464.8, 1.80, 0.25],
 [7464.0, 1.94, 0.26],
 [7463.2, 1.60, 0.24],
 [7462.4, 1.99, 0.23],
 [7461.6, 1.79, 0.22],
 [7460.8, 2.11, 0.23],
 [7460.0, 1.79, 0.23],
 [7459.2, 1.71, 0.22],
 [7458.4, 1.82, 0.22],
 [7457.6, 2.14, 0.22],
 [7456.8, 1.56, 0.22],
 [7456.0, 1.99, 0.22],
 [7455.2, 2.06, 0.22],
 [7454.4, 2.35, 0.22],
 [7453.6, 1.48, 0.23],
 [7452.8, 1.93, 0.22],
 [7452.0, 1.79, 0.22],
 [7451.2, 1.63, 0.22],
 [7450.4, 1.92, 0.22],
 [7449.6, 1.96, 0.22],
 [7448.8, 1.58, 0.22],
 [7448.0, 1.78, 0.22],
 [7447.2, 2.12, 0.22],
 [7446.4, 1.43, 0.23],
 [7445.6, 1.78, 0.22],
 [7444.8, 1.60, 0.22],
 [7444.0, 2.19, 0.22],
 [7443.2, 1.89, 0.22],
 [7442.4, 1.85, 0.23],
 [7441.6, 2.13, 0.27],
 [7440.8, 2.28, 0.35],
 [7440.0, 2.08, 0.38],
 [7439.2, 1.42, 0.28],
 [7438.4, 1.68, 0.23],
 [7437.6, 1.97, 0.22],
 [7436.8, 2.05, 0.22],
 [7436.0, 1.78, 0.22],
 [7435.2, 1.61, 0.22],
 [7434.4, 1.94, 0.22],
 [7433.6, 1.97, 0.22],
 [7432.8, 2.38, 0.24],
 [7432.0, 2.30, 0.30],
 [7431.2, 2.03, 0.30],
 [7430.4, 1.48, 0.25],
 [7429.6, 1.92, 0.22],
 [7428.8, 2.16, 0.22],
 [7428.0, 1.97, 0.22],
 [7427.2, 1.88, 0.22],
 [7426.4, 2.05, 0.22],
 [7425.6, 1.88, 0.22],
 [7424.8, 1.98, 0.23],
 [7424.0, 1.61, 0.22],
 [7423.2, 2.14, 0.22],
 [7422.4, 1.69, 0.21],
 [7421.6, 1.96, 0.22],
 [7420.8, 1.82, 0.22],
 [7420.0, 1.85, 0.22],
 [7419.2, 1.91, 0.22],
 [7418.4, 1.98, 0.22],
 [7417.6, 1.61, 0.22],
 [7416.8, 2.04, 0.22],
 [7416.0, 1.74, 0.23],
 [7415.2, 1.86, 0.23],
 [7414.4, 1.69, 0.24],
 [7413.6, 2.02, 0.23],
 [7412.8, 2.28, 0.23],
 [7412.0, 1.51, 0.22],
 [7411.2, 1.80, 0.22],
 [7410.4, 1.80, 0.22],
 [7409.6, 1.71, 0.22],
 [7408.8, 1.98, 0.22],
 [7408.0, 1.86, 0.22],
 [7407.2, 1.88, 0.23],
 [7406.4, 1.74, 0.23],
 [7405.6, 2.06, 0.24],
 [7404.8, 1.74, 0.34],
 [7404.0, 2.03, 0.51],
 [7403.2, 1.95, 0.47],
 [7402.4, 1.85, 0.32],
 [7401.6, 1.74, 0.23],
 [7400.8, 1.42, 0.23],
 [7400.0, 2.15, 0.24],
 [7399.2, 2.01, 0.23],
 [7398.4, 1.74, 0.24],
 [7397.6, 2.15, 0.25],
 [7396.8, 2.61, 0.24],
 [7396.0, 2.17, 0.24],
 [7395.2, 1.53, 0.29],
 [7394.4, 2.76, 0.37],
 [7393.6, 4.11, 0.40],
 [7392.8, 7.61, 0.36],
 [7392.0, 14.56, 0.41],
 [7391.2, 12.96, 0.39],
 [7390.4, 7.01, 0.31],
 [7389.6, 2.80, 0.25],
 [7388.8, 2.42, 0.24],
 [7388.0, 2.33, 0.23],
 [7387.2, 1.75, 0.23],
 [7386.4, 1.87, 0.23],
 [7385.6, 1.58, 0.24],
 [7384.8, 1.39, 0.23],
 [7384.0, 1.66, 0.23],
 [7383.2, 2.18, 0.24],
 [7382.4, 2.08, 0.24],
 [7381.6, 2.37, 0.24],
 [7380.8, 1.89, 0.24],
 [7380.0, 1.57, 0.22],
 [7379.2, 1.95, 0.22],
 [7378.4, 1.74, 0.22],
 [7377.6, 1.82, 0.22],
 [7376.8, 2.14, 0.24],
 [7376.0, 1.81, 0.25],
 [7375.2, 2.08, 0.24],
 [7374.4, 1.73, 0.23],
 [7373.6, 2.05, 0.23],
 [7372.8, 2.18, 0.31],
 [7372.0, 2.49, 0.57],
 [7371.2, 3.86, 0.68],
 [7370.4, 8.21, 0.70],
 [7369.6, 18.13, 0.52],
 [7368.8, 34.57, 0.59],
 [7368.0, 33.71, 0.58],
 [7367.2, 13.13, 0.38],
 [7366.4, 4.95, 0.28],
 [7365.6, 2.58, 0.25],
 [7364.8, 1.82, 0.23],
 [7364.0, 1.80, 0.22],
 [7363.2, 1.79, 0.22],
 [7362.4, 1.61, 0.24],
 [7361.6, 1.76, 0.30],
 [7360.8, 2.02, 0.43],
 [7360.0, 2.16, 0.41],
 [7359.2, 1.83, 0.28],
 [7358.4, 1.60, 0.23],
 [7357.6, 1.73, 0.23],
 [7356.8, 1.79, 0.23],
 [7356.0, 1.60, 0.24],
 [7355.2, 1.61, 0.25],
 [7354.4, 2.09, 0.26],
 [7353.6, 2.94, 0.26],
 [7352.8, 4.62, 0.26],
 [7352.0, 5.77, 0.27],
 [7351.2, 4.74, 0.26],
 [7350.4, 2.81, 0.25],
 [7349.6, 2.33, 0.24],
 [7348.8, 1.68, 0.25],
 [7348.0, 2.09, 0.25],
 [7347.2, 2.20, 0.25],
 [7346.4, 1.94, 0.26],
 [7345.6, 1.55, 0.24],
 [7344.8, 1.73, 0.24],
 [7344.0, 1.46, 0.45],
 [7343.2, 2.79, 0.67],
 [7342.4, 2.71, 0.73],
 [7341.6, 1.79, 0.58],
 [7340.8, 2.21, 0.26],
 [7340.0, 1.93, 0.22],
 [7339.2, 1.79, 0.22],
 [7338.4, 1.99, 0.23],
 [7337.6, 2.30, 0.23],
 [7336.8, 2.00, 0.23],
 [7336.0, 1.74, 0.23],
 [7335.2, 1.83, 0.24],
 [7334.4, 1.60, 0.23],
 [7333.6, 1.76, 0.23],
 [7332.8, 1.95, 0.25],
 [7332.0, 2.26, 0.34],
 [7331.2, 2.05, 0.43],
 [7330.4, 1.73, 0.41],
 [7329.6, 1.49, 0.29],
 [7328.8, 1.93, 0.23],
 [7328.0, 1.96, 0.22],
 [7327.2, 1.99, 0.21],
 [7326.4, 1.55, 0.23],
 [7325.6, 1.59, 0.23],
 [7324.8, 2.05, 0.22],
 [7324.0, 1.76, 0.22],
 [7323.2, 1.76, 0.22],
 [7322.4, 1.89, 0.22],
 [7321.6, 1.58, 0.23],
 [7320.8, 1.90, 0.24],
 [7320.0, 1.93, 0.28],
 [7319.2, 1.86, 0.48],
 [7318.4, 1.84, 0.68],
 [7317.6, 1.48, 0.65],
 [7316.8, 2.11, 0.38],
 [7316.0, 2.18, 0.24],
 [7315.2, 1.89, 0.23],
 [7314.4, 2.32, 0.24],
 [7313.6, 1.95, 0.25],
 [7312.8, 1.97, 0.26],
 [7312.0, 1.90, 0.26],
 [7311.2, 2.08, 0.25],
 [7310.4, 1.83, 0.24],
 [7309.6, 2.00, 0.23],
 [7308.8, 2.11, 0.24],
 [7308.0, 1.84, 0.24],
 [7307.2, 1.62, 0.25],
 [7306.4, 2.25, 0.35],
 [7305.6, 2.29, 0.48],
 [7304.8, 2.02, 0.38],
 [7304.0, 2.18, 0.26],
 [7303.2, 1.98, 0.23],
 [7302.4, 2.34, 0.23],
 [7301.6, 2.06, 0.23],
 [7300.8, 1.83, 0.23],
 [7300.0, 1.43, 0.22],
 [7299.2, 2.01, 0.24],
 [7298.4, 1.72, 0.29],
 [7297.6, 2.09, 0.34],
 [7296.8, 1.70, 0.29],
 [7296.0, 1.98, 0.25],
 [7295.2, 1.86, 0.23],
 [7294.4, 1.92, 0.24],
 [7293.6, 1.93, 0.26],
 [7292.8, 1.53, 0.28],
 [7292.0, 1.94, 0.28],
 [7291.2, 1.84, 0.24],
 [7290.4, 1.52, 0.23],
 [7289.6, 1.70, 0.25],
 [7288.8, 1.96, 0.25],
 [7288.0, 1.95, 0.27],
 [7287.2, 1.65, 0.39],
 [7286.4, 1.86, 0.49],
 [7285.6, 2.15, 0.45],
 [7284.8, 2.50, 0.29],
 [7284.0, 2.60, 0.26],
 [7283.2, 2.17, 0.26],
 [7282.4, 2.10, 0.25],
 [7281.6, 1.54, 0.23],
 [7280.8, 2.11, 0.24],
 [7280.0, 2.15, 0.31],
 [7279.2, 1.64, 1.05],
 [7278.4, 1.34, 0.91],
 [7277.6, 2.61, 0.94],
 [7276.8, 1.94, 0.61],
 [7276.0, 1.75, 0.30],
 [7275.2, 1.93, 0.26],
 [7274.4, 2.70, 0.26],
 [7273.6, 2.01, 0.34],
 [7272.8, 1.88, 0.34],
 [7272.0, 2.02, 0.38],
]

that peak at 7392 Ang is [N II] 6583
